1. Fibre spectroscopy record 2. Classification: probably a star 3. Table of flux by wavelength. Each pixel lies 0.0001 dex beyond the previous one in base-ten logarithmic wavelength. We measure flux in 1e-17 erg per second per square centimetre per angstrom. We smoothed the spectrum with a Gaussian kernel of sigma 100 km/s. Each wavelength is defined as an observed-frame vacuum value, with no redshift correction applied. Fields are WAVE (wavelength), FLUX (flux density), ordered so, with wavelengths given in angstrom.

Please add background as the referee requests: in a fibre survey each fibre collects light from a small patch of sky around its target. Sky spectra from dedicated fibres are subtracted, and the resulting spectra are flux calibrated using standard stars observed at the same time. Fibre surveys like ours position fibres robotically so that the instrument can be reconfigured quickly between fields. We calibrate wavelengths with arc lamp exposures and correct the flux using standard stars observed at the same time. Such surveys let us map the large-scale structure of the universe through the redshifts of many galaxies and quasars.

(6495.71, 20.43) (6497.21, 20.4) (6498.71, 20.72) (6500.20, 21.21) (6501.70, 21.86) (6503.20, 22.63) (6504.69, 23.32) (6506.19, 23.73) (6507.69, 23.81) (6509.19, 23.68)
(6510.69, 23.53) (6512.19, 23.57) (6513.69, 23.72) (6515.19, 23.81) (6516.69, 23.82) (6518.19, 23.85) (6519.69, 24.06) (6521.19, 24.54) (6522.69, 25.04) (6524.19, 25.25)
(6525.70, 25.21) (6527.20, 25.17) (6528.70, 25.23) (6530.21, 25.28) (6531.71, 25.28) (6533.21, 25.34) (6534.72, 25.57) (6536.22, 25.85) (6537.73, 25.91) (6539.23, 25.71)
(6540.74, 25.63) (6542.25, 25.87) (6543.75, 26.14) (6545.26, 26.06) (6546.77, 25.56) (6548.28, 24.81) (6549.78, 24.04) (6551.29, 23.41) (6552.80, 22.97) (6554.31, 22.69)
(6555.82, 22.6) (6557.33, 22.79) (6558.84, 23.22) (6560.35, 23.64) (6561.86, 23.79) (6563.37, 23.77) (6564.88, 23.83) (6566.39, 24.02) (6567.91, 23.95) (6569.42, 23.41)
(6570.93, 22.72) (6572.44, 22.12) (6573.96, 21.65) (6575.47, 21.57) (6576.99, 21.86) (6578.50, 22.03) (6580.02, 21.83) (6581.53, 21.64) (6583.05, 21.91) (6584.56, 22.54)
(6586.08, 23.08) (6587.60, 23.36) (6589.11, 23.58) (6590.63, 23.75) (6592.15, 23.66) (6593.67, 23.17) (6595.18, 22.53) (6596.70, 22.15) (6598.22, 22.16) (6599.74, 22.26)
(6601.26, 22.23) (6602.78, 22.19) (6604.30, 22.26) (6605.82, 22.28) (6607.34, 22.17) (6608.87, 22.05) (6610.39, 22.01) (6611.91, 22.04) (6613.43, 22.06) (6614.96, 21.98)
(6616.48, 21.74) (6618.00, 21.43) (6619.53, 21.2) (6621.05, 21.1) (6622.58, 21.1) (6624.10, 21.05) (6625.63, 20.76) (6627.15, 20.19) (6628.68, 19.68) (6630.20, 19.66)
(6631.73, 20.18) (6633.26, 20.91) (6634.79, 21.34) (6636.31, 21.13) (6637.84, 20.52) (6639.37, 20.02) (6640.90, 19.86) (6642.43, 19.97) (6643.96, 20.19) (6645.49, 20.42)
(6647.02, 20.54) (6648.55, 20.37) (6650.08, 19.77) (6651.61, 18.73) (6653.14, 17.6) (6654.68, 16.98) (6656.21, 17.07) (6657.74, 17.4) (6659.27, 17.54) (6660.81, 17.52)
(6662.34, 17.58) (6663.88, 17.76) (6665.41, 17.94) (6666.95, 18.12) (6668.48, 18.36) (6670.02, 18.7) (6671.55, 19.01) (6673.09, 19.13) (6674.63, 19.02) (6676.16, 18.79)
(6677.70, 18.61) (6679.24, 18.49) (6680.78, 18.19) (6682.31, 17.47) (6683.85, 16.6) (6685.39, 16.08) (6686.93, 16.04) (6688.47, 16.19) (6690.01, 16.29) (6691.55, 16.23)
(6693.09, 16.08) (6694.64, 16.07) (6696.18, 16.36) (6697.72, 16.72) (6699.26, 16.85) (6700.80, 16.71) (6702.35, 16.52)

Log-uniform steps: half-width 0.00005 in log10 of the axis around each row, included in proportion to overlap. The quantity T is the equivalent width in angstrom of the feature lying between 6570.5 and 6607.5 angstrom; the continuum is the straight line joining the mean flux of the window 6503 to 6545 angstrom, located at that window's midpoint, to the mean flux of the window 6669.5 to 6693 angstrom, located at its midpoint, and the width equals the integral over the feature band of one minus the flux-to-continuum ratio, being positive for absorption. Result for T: -1.1 angstrom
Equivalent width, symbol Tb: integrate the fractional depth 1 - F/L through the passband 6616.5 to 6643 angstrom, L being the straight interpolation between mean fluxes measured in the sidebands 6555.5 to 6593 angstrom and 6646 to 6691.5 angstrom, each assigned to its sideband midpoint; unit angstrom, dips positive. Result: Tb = -0.82 angstrom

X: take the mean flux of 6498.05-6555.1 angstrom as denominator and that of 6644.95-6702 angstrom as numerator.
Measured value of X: 0.73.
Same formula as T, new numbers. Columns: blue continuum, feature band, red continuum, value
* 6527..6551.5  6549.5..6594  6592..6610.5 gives 1.6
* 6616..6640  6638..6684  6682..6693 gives -0.9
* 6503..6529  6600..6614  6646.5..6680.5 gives -1.1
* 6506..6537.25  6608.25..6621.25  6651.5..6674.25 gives -1.0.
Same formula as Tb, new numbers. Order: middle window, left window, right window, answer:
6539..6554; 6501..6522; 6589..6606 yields -1.11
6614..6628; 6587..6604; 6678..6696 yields -0.04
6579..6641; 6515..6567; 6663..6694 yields -1.91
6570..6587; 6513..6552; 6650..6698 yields 0.35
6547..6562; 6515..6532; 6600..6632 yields 0.11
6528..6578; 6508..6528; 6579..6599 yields -1.31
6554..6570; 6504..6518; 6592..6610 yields -0.36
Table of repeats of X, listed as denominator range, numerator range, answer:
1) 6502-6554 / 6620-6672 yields 0.79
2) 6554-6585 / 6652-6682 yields 0.80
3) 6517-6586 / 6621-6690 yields 0.79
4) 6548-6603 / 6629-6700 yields 0.80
